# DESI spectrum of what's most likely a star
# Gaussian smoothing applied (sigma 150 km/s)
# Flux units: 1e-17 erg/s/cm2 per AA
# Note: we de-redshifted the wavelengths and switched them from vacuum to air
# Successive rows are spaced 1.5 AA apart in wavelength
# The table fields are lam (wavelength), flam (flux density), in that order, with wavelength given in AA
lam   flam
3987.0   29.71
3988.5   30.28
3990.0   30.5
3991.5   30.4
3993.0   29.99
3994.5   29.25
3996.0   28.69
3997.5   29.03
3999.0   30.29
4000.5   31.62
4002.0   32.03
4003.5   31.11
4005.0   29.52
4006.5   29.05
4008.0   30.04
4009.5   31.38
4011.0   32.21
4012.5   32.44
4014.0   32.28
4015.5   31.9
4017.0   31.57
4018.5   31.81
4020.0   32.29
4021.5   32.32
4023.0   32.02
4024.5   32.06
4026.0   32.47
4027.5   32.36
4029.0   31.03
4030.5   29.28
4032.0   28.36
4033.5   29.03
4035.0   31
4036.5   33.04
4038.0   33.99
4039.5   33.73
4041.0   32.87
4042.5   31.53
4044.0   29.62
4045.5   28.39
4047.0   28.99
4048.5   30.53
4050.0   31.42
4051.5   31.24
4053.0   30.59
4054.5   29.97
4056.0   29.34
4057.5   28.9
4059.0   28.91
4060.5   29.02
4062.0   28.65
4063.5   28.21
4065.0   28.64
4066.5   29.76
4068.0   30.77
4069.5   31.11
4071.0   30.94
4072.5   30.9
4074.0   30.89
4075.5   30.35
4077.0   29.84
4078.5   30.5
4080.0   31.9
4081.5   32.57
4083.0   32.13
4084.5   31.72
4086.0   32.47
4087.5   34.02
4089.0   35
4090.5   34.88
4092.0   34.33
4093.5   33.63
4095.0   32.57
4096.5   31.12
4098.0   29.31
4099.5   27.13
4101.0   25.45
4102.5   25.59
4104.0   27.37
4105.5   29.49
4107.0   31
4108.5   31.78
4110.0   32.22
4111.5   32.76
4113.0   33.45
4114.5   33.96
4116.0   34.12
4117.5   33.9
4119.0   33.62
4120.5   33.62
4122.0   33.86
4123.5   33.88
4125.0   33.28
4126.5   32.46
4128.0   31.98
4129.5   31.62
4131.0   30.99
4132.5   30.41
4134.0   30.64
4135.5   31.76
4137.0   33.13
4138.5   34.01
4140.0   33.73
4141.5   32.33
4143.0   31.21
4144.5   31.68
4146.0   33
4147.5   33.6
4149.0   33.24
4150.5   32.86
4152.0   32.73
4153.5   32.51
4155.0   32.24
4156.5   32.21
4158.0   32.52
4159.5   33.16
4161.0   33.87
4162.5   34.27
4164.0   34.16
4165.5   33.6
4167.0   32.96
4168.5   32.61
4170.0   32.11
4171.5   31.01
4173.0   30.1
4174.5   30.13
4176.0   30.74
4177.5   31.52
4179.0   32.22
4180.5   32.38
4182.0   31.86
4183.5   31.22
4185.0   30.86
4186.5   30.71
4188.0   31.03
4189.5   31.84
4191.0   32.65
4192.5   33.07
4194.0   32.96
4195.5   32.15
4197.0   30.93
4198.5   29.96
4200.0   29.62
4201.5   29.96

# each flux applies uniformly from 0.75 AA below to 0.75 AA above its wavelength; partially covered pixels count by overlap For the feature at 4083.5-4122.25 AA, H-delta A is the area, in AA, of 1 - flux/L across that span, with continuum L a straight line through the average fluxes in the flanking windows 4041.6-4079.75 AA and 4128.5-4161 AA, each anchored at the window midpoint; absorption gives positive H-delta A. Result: -0.8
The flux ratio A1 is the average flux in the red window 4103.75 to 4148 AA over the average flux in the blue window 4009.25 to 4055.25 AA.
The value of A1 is 1.03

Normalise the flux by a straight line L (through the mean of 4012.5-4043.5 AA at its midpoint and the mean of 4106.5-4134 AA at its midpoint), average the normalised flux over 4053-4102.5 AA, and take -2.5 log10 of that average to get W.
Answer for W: 0.05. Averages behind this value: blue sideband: 31.7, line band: 30.7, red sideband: 32.7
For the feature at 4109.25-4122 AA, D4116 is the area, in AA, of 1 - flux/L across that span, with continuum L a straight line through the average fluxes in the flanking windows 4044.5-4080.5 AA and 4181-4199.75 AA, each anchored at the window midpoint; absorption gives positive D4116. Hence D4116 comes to -1.2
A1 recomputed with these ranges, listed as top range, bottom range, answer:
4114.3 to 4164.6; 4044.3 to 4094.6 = 1.06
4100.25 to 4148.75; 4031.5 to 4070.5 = 1.05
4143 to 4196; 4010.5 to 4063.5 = 1.04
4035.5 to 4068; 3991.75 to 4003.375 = 1.01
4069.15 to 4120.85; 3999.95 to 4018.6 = 1.01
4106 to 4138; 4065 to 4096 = 1.02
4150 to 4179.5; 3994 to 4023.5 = 1.04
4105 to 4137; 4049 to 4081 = 1.08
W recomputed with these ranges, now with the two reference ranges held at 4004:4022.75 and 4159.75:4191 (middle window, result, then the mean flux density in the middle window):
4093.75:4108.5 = 0.09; 29.1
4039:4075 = 0.05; 30.2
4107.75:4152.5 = -0.03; 32.7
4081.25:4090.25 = -0.05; 33.1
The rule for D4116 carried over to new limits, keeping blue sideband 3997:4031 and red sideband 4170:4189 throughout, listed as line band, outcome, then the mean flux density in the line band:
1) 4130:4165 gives -1.6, 32.6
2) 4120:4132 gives -0.5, 32.6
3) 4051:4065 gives 0.9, 29.4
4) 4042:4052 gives 0.4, 30.2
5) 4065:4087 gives 0.1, 31.1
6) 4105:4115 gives -0.3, 32.1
